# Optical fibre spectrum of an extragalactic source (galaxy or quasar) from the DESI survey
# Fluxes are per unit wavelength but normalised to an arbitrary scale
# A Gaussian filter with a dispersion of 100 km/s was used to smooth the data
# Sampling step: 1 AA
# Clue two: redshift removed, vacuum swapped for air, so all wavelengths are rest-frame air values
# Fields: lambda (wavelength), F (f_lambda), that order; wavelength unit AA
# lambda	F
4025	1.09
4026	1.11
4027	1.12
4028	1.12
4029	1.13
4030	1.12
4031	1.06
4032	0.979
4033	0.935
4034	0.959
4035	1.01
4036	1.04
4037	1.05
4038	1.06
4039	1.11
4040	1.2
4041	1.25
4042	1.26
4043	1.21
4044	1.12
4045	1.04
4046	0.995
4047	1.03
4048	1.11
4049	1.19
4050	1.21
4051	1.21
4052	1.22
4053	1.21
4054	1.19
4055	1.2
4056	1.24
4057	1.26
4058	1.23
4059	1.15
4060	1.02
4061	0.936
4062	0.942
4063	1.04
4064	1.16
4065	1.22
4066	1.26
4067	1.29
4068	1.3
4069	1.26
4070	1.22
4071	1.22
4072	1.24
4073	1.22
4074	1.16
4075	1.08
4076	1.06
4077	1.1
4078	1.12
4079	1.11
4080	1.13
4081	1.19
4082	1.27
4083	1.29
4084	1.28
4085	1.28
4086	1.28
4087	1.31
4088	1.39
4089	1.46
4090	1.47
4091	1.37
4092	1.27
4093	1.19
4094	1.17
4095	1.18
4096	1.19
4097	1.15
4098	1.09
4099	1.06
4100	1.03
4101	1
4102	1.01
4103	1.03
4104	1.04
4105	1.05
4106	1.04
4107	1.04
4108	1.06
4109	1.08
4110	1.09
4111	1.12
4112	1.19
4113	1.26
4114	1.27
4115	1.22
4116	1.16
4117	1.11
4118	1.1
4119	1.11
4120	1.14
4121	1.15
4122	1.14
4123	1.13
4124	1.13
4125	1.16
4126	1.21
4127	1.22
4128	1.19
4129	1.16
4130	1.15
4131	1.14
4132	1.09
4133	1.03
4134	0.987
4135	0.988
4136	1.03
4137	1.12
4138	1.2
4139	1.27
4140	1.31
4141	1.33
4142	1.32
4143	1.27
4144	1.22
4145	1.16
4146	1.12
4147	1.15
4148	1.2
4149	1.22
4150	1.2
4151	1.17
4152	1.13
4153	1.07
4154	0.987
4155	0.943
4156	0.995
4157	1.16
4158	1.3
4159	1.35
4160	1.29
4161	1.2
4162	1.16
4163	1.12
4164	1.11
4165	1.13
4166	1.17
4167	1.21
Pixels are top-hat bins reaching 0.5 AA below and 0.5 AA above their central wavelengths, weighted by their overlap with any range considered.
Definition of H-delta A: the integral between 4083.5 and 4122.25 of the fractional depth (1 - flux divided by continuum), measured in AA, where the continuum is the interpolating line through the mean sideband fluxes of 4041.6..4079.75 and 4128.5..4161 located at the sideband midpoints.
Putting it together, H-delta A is -0.3 AA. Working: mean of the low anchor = 1.16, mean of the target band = 1.17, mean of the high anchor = 1.16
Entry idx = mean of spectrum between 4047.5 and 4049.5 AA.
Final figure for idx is 1.15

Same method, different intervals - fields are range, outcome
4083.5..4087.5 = 1.29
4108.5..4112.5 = 1.12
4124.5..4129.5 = 1.19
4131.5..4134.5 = 1.04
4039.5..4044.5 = 1.21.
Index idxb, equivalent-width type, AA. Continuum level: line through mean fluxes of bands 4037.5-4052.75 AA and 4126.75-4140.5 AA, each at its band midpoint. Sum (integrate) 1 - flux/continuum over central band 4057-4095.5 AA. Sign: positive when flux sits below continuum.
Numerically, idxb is -2.2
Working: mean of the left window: 1.15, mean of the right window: 1.13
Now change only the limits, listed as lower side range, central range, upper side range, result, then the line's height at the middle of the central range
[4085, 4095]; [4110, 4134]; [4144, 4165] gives 1.6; 1.23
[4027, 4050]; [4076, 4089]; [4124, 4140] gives -1.4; 1.11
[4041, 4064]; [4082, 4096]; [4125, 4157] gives -1.9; 1.14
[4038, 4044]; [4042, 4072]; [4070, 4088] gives 0.7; 1.19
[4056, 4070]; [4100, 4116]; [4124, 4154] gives 0.9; 1.16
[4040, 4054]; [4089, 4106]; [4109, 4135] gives 0.0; 1.15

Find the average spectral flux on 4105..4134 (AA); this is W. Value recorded 1.13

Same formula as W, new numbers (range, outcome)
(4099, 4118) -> 1.1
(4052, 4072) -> 1.18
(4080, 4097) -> 1.28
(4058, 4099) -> 1.2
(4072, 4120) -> 1.17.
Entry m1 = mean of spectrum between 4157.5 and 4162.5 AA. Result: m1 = 1.26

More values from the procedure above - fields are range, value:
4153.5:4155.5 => 0.965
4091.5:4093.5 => 1.23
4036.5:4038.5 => 1.06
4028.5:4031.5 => 1.1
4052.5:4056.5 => 1.21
